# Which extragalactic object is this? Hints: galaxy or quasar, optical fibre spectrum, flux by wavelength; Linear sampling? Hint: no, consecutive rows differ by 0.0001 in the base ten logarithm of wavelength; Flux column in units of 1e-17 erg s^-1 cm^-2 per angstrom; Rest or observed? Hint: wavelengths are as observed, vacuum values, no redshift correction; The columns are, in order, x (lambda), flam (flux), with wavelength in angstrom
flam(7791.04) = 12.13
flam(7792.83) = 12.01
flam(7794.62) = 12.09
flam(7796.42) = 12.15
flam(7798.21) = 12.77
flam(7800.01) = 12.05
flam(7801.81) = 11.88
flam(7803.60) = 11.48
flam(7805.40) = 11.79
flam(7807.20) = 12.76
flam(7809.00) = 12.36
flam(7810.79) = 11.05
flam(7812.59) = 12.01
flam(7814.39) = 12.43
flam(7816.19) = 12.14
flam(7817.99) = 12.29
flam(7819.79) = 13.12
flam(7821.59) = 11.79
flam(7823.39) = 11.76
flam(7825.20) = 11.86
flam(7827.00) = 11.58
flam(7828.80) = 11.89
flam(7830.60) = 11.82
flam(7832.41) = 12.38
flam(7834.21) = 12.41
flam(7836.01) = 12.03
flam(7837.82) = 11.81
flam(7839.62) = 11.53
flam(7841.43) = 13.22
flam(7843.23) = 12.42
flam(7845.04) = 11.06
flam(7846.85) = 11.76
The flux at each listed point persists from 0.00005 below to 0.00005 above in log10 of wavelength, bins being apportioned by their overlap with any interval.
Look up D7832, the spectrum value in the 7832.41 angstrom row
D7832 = 12.38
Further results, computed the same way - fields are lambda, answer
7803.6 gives 11.48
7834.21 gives 12.41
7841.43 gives 13.22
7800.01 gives 12.05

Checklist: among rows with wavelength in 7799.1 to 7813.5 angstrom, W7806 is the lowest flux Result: 11.05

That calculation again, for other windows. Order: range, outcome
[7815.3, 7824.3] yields 11.76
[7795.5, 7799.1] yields 12.15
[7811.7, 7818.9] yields 12.01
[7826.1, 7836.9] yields 11.58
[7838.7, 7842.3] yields 11.53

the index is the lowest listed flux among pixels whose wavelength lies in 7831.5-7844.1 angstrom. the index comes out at 11.53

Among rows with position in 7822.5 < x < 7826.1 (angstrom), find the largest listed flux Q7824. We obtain 11.86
